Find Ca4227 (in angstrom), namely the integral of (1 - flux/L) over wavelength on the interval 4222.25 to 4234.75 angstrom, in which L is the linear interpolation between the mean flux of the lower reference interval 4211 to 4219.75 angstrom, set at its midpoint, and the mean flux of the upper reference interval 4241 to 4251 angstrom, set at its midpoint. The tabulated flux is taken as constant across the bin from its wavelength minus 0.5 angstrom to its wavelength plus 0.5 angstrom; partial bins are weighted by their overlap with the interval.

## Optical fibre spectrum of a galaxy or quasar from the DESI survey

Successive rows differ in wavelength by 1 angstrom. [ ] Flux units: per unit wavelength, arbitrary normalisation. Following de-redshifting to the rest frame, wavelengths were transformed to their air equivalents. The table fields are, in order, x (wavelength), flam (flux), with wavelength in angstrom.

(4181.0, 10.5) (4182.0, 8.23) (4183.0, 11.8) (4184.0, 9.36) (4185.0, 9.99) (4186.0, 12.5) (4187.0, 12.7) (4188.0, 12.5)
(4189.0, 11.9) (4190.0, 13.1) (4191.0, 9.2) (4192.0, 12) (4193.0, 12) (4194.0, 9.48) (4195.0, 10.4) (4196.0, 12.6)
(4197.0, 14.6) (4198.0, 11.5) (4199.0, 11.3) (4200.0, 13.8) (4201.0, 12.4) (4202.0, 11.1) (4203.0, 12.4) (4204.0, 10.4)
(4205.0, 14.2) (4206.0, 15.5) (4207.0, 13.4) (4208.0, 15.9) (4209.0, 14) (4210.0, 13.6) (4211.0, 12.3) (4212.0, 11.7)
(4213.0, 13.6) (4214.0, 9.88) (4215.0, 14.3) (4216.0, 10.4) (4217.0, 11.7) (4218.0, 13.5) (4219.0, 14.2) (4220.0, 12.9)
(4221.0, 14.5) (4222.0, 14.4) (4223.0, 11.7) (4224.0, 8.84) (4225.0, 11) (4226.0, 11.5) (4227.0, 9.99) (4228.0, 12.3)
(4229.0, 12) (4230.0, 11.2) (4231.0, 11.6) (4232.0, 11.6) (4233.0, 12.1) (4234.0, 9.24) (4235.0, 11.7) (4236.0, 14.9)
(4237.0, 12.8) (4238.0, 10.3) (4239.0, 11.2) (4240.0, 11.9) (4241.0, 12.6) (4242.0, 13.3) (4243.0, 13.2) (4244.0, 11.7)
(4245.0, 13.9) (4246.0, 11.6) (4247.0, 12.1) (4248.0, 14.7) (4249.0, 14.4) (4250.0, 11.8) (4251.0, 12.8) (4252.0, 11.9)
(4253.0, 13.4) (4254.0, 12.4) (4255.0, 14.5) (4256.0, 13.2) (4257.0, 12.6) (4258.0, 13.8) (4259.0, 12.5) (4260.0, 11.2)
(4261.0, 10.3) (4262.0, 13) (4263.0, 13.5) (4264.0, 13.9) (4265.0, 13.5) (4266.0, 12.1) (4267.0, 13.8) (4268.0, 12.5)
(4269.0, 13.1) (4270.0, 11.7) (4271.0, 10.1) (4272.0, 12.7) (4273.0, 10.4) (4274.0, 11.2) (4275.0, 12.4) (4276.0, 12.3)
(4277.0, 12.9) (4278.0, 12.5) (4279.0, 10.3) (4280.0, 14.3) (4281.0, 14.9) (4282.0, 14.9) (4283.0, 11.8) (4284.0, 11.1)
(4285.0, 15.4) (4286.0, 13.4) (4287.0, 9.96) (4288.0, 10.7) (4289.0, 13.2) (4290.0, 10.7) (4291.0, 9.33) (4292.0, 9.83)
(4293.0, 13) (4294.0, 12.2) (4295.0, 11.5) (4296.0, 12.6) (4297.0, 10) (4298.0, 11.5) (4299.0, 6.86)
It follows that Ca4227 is 1.5 angstrom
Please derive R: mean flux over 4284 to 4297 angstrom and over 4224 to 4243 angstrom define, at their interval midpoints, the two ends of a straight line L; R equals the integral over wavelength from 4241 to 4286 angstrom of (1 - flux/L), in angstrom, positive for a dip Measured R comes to -3.9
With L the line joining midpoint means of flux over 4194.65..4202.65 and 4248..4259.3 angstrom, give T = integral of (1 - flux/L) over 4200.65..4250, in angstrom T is 0.9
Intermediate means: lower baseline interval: 12.2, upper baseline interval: 13.1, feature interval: 12.4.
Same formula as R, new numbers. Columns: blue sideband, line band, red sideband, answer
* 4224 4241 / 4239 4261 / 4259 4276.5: -1.6 angstrom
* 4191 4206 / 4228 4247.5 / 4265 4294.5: 0.1 angstrom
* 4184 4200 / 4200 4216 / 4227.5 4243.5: -1.5 angstrom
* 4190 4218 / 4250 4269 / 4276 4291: -0.6 angstrom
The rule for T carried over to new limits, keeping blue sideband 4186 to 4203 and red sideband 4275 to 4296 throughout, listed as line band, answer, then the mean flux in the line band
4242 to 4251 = -0.6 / 12.9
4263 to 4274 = -0.2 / 12.4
